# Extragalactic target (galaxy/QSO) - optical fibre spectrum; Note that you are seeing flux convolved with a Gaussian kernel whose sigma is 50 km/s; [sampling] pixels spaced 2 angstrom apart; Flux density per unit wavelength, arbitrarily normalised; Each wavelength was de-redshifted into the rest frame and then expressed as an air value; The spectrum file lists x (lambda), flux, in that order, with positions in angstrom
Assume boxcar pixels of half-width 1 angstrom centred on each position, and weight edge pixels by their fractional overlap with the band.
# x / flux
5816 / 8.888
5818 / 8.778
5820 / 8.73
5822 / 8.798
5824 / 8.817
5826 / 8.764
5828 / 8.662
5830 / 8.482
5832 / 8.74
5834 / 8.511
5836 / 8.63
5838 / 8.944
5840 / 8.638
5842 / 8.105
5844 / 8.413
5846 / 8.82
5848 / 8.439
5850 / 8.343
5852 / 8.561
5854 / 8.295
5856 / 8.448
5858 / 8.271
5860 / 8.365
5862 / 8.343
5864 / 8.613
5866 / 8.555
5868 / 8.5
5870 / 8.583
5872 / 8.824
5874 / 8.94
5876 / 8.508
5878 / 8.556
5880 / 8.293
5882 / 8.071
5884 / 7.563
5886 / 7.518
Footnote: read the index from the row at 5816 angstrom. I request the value 8.888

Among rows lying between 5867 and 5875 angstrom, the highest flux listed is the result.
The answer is 8.94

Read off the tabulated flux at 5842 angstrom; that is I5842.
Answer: 8.105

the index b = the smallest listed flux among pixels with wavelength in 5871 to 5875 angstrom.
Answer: 8.824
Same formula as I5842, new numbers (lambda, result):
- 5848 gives 8.439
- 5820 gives 8.73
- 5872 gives 8.824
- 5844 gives 8.413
